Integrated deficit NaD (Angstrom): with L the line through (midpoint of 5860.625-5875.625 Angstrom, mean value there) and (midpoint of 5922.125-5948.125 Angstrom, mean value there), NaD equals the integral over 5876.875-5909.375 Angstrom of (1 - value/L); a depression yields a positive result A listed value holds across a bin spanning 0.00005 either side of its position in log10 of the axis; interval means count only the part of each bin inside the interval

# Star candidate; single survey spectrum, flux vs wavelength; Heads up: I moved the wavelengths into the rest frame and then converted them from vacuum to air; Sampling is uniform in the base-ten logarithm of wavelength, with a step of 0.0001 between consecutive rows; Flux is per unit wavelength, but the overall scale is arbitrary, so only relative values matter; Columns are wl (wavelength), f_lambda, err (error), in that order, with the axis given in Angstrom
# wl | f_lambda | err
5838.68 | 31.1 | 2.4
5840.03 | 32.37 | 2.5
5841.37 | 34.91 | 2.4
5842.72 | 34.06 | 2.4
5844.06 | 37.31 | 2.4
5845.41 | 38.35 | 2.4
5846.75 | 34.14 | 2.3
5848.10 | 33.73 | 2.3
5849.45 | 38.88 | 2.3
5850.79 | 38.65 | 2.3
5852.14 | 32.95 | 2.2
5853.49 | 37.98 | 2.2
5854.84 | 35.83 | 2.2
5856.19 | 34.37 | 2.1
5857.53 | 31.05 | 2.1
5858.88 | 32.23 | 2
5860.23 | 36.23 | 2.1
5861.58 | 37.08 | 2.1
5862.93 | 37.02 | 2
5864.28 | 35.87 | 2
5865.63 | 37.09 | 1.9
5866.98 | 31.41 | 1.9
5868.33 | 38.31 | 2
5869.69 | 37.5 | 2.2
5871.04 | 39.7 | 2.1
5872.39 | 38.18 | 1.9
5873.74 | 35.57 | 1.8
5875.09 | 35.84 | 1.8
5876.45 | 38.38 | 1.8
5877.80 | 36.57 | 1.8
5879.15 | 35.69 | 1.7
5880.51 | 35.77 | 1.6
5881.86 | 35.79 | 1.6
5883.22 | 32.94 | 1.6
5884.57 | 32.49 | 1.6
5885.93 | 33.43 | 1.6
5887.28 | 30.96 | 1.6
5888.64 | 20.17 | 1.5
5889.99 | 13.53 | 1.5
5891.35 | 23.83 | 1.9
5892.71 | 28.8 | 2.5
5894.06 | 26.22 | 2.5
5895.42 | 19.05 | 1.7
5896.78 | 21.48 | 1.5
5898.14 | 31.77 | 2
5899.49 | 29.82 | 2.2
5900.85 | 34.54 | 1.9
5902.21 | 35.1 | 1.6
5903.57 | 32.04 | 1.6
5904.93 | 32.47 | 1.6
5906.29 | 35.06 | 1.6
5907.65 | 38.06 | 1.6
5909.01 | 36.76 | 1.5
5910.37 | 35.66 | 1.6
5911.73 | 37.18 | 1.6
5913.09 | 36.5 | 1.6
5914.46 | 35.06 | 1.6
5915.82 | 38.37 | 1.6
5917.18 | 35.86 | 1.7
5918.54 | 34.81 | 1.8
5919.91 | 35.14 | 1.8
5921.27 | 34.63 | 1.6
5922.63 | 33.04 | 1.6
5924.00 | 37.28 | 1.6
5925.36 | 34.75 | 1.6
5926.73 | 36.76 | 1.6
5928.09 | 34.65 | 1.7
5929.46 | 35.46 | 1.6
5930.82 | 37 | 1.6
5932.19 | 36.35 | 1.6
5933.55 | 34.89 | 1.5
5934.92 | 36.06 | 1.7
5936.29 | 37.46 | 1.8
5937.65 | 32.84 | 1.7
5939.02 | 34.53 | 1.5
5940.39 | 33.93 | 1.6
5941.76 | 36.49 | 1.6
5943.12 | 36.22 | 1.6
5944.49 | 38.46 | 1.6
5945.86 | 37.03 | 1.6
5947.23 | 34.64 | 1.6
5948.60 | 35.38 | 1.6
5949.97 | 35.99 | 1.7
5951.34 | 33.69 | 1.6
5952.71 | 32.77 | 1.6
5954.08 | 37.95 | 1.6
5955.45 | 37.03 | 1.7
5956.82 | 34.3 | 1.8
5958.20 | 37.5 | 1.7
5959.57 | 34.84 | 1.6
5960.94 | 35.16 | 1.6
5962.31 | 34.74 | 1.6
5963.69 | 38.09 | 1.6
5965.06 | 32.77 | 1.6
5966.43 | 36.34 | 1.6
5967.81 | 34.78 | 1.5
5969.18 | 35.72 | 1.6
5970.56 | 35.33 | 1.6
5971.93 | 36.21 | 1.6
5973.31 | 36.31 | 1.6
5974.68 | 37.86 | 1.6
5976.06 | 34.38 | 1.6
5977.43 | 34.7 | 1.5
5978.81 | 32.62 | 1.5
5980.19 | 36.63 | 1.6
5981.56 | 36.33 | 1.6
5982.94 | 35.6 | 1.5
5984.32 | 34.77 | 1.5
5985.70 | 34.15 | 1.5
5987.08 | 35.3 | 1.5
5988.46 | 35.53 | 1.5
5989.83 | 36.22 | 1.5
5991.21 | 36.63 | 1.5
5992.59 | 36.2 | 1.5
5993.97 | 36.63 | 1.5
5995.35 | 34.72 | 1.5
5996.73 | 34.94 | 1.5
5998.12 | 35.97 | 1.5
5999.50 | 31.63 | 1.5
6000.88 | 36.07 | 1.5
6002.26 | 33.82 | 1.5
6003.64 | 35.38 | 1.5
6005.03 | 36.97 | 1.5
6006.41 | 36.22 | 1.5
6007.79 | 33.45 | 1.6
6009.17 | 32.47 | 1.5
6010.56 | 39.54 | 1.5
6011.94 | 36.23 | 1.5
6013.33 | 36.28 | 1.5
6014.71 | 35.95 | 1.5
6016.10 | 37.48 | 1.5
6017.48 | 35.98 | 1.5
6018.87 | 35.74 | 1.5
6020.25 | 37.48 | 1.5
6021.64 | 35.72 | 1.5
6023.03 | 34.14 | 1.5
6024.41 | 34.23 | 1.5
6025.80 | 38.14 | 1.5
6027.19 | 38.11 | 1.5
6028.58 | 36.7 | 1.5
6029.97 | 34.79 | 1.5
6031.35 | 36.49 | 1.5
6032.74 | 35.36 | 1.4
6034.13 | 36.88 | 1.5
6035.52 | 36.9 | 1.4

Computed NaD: 5.19 Angstrom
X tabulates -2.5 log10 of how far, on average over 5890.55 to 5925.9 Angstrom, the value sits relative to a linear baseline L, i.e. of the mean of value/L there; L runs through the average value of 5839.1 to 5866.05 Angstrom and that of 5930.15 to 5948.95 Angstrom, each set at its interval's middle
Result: 0.09 mag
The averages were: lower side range 35.4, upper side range 35.8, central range 32.7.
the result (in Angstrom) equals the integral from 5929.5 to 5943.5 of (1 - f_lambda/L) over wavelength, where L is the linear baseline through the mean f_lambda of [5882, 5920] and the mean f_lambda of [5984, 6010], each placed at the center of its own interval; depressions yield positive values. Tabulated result -1.2 Angstrom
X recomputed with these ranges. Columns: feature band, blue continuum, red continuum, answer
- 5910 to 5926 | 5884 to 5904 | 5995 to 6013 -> -0.220 mag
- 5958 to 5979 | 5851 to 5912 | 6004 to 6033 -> -0.016 mag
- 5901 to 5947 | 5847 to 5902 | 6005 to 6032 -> -0.050 mag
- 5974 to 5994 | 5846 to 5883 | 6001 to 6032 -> 0.013 mag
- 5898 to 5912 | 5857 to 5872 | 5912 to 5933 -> 0.041 mag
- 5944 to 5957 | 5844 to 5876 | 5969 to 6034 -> 0.002 mag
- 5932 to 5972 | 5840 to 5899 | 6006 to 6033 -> -0.024 mag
